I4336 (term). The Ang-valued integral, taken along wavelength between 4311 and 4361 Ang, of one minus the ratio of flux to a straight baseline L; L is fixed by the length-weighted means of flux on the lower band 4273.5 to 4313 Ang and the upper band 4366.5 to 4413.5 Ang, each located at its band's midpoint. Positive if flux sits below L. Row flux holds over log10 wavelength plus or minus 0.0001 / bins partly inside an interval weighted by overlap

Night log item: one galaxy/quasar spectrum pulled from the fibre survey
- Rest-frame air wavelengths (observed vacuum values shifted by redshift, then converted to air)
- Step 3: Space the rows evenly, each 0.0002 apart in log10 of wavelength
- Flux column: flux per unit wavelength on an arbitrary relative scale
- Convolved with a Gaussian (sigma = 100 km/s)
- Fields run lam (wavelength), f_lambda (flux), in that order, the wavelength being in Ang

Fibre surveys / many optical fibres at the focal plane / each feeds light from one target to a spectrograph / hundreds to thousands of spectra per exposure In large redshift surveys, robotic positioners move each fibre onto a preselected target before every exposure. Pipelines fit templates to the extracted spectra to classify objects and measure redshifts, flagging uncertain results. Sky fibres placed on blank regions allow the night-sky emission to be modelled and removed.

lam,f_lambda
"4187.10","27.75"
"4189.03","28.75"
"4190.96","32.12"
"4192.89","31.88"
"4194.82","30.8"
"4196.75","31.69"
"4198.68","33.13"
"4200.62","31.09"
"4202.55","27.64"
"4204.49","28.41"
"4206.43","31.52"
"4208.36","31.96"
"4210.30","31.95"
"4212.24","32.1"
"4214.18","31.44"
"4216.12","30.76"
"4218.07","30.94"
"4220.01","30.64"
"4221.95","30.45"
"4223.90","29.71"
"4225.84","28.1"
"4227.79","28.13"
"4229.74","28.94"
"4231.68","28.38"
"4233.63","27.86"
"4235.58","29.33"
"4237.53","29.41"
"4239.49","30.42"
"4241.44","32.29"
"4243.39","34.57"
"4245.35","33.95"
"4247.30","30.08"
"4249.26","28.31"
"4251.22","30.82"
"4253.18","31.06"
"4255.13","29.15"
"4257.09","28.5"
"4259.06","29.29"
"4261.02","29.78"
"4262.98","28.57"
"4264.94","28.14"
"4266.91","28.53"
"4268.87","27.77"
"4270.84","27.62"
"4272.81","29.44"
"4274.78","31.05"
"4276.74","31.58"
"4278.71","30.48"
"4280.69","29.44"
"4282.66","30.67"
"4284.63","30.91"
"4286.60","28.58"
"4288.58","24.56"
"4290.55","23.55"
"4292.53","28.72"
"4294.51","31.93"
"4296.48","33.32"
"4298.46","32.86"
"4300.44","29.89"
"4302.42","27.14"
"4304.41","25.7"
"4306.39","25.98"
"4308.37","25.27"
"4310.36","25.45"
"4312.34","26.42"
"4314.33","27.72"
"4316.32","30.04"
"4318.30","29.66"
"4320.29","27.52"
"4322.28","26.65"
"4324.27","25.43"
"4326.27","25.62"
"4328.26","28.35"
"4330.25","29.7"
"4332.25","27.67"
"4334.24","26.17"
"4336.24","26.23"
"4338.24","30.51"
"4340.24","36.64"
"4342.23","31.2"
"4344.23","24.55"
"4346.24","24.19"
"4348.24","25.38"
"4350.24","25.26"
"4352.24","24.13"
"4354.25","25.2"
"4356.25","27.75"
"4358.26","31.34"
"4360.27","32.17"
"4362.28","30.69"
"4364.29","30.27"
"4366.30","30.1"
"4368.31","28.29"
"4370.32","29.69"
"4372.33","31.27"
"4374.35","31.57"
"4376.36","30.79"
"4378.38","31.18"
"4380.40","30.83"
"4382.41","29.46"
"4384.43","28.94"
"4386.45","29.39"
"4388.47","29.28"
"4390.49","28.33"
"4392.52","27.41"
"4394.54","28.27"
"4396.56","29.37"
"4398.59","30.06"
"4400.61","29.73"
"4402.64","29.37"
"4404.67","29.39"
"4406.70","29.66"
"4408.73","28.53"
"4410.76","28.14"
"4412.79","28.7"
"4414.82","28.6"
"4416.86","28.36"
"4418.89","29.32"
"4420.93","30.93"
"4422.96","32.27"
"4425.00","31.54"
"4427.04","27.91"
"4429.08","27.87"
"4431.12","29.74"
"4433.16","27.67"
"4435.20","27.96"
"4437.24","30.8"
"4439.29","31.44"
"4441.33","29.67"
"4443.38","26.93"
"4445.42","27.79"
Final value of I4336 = 2.2 Ang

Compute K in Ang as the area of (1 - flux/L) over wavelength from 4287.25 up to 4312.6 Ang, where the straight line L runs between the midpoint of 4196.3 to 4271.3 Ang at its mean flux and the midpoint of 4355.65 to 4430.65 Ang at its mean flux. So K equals 1.8 Ang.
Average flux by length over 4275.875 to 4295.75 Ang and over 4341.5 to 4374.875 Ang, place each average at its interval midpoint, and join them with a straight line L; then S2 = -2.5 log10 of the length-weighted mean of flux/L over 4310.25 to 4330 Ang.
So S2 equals 0.05 mag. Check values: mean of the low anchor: 29.1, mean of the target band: 27.5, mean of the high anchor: 28.3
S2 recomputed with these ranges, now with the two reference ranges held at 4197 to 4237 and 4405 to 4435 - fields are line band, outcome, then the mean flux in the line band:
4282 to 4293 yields 0.080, 27.7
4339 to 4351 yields 0.059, 28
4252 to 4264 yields 0.019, 29.4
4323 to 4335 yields 0.094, 27.2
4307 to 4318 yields 0.098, 27.1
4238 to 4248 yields -0.075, 32.2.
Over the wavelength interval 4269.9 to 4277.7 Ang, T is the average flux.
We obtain 29.9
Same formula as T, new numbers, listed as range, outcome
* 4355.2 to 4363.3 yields 30.4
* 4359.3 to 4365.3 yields 31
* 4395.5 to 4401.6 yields 29.7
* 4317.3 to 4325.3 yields 27.3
